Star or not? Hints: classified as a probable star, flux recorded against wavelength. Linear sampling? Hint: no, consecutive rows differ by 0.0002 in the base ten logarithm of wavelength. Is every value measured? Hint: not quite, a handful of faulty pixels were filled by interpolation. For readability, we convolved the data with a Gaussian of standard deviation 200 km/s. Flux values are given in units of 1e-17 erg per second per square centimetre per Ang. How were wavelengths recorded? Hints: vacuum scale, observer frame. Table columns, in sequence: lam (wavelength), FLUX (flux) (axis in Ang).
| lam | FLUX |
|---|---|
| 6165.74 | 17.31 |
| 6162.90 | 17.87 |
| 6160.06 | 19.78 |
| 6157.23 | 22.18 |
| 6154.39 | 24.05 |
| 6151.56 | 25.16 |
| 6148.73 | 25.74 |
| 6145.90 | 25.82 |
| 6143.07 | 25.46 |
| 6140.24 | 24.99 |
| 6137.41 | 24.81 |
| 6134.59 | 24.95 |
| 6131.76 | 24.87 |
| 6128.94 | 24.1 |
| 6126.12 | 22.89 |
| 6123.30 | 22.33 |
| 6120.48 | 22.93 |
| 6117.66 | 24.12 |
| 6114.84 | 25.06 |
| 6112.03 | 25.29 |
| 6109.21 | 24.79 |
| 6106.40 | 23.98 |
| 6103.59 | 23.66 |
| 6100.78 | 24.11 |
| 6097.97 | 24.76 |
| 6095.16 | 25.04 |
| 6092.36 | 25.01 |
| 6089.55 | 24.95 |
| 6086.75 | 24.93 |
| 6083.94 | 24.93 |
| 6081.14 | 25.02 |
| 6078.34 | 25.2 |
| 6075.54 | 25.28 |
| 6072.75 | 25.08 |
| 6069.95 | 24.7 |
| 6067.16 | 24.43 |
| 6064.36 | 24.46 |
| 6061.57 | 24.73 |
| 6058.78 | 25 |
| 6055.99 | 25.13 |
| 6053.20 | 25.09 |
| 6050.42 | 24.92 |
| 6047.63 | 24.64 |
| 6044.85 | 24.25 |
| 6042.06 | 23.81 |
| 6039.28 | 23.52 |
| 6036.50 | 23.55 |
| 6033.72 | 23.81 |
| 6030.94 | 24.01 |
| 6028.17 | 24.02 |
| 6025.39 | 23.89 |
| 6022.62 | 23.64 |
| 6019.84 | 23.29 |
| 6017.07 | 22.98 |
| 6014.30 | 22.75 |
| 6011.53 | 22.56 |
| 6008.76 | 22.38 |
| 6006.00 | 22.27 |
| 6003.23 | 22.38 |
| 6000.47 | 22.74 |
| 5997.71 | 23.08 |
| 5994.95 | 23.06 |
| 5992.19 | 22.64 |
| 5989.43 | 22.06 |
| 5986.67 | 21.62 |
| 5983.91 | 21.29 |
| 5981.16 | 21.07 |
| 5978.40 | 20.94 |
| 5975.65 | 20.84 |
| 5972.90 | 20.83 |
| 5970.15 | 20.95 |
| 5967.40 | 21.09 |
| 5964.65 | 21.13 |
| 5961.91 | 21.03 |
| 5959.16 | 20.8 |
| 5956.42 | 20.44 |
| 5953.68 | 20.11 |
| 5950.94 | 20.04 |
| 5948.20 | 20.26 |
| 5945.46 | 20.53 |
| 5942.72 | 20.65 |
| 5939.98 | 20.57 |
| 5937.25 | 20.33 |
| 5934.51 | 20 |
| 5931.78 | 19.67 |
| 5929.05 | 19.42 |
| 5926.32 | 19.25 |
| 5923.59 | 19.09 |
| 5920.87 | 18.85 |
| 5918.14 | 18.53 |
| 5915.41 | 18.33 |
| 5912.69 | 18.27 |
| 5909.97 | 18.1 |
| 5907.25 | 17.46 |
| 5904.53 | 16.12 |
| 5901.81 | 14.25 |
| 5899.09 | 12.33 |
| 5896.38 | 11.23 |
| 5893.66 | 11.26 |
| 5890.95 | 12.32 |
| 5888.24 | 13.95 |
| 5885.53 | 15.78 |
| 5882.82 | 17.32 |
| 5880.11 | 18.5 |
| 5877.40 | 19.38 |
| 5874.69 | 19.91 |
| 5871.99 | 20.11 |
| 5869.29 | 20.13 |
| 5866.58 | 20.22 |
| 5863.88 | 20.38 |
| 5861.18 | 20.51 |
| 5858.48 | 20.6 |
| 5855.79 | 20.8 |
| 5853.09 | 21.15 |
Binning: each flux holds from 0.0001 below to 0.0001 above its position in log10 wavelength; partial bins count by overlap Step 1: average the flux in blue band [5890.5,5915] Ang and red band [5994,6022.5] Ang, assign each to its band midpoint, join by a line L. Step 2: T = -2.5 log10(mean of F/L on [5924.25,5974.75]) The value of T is -0.116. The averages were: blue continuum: 14.8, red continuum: 22.8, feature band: 20.4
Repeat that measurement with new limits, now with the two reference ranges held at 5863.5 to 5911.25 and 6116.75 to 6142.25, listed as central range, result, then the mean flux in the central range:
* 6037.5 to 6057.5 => -0.14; 24.5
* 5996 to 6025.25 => -0.13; 22.9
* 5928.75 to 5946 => -0.12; 20.2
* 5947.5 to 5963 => -0.10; 20.4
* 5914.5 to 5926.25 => -0.07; 18.8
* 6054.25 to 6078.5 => -0.13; 24.9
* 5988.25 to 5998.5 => -0.15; 22.7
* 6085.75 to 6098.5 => -0.09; 25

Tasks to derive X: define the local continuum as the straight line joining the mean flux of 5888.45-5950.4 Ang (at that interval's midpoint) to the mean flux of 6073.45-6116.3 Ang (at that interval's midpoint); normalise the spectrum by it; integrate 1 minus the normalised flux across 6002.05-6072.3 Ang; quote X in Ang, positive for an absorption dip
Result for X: -4.55 Ang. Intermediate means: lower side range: 17.6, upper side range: 24.8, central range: 23.9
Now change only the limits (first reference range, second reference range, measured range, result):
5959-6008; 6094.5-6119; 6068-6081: -0.69 Ang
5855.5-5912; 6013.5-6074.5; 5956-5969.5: -0.22 Ang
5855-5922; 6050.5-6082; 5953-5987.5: -0.19 Ang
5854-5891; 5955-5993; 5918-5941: 0.66 Ang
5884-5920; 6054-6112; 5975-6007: -3.32 Ang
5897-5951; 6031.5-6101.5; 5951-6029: -2.26 Ang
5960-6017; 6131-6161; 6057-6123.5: -3.17 Ang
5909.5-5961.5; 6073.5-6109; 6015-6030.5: -0.71 Ang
